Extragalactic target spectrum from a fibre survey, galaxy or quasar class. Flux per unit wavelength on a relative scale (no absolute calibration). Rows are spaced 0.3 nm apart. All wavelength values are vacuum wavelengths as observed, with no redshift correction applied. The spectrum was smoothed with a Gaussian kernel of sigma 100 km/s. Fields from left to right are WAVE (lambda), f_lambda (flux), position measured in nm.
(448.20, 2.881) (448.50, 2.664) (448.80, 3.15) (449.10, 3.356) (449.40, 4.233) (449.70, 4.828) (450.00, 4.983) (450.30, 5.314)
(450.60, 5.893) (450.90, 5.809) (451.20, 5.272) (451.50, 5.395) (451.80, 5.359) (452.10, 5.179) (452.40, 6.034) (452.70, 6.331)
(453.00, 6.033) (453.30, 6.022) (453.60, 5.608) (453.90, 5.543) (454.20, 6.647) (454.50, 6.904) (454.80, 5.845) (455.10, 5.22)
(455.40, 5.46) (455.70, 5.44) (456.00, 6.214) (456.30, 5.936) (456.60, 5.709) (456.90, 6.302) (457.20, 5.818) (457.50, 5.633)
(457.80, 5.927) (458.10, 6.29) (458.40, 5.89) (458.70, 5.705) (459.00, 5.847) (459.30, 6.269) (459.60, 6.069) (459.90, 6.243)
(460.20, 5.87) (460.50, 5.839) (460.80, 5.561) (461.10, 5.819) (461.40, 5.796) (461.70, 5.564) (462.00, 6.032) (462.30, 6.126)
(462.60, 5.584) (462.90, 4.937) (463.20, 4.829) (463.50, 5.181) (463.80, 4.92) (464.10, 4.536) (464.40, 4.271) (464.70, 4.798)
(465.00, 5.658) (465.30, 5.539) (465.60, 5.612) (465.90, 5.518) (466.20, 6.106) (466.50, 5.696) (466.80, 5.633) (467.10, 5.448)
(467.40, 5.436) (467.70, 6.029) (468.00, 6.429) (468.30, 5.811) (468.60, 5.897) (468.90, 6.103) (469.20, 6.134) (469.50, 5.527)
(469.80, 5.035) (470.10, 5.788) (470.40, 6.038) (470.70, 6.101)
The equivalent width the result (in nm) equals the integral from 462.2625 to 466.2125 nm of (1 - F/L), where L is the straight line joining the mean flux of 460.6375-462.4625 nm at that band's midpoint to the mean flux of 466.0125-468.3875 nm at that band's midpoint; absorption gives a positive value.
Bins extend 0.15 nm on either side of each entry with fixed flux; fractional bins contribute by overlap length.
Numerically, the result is 0.42 nm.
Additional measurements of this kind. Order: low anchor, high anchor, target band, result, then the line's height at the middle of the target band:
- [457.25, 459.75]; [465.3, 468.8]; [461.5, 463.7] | 0.153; 5.87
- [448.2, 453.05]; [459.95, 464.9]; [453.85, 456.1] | -0.374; 5.08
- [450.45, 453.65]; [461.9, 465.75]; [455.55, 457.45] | -0.122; 5.53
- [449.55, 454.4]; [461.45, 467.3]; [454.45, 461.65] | -0.476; 5.52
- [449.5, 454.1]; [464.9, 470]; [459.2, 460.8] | -0.097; 5.66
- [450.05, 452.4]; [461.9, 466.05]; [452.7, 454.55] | -0.228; 5.43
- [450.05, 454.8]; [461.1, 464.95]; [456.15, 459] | -0.192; 5.54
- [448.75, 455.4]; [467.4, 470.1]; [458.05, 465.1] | 0.135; 5.67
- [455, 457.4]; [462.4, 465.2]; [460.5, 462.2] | -0.170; 5.25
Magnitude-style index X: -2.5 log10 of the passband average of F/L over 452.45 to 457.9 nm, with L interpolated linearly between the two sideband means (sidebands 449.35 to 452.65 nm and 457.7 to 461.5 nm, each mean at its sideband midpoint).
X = -0.05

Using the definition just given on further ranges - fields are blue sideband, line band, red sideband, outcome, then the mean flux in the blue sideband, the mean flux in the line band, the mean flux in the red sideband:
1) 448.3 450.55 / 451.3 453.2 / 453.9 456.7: -0.15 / 4.13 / 5.72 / 5.91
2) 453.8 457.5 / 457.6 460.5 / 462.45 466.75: -0.06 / 5.91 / 6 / 5.24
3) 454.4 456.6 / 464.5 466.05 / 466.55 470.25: 0.08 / 5.83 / 5.39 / 5.77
